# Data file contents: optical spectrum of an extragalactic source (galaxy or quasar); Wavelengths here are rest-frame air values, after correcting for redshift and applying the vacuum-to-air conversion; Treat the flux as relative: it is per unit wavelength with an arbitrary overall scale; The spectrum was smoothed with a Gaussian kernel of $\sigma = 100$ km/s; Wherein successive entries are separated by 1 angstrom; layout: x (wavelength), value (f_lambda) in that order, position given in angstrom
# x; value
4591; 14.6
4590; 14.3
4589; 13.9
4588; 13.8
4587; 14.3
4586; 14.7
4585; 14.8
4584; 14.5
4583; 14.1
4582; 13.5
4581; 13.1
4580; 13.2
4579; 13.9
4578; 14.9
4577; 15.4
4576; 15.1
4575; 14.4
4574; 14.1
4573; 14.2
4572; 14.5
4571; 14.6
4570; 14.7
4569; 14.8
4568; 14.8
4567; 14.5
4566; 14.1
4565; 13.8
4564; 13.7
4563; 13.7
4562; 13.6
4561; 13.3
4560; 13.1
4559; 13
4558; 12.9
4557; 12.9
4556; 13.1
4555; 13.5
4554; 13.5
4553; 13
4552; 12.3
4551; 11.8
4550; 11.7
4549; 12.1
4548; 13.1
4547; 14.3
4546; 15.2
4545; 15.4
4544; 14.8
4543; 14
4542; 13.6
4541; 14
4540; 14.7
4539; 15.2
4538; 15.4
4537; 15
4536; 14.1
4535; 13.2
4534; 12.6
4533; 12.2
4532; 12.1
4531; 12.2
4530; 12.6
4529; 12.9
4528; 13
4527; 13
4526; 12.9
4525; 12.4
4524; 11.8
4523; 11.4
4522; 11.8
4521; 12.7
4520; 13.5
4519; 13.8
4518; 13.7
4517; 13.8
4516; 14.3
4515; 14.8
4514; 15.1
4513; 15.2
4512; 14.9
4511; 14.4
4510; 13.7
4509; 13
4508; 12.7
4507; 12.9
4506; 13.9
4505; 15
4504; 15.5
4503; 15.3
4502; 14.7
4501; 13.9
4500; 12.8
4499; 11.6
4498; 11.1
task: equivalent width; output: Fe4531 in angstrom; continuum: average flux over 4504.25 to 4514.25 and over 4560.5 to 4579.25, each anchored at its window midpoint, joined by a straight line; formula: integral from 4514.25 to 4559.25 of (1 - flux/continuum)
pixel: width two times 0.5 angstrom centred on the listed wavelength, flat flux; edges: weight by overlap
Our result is 2.8 angstrom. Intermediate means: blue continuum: 14.1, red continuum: 14.3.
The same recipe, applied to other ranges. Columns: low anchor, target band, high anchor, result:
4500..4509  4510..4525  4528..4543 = 0.3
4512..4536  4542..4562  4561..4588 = 0.6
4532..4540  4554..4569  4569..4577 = 0.8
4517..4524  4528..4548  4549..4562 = -1.6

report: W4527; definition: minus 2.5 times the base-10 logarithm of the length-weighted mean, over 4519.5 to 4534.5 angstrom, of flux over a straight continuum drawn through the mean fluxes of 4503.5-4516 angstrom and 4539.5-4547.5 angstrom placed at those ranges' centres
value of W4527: 0.15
